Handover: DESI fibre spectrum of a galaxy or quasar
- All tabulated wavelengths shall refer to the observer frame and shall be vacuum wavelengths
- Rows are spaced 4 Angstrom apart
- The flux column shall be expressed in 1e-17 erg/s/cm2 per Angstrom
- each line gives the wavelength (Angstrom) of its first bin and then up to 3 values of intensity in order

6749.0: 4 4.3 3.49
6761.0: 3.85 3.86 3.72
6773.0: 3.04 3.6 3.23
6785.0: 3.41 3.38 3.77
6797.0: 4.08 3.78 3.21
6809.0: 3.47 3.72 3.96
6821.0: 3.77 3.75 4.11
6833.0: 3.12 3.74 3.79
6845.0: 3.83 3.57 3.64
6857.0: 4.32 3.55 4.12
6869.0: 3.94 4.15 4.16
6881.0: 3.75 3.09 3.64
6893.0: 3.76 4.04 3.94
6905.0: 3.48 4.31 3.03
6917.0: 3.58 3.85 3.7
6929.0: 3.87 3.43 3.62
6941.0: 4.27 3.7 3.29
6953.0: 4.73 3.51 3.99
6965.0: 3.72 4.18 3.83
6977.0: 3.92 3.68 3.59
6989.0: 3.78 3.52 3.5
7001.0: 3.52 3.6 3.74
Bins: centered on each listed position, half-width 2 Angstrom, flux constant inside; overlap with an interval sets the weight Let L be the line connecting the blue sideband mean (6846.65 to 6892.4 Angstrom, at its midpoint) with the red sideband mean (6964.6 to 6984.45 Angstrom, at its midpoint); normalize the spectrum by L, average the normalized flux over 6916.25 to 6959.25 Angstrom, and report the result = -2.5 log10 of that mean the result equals 0.02 mag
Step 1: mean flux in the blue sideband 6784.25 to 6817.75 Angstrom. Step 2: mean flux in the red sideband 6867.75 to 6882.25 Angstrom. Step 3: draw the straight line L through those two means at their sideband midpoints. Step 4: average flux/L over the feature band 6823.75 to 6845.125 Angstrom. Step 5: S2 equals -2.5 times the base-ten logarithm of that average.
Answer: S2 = 0.03 mag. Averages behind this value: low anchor 3.64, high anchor 4.02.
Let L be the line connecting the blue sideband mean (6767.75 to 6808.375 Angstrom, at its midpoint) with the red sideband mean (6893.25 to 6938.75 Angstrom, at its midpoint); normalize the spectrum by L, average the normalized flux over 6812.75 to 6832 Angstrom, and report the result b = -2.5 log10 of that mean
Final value -0.078 mag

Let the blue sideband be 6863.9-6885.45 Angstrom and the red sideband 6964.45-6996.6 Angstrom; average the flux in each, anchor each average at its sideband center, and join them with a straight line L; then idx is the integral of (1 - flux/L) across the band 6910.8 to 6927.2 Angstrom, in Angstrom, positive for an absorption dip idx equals 1.3 Angstrom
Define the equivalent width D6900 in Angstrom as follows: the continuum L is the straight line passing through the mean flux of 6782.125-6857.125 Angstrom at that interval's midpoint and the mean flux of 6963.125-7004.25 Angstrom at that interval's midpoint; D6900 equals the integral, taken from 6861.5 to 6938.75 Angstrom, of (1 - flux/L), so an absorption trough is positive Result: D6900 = -1.1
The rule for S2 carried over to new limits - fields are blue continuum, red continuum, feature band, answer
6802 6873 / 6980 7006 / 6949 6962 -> -0.09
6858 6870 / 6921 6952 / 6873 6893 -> 0.04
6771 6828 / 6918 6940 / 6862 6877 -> -0.11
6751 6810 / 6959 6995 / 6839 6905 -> -0.03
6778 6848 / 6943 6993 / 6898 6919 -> 0.02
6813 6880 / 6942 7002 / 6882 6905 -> 0.04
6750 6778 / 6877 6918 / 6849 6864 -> -0.04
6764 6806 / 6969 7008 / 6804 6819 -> -0.01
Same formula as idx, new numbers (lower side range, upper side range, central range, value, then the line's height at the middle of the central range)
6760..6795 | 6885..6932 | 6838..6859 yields -1.1 Angstrom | 3.63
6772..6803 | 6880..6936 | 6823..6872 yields -2.5 Angstrom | 3.61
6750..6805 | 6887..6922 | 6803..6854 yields 0.2 Angstrom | 3.68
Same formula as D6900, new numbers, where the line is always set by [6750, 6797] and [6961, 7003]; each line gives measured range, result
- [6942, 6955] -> -0.75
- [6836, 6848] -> -0.34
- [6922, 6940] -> 0.06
